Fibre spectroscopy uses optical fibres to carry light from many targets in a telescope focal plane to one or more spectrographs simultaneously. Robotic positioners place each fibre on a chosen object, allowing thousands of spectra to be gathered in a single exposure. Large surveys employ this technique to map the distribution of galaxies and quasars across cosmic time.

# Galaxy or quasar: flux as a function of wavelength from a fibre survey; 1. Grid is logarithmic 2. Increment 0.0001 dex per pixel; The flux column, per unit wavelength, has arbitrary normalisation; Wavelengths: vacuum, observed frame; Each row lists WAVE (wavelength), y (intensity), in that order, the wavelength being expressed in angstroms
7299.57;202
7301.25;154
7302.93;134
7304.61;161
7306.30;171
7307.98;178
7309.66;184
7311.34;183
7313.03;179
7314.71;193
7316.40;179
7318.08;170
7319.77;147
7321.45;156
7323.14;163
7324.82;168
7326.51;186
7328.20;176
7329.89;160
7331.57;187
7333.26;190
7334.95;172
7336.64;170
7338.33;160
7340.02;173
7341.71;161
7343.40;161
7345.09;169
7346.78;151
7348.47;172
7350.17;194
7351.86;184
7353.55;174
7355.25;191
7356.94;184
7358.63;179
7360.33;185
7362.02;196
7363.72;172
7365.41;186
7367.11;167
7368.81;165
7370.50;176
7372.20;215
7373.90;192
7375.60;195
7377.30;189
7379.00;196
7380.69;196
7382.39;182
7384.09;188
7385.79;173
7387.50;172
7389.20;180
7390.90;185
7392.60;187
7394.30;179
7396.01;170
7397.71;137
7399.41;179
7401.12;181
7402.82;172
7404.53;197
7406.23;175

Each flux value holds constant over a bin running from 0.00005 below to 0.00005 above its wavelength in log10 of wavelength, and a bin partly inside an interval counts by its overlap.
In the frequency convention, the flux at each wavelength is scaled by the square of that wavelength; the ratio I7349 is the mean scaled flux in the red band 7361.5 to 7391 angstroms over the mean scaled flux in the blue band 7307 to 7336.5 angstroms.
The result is 1.1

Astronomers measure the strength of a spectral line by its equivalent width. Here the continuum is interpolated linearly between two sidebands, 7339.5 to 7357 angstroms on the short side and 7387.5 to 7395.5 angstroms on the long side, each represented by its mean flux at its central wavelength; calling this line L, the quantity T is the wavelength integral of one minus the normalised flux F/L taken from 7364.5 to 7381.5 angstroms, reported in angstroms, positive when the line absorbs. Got -0.93 angstroms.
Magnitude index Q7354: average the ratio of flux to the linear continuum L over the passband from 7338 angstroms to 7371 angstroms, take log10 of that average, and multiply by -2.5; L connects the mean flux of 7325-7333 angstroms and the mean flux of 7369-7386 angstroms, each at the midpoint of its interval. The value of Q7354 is 0.05 mag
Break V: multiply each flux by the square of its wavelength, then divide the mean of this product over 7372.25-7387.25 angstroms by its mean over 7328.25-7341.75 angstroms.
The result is 1.1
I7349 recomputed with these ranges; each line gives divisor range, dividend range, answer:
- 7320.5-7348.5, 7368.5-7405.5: 1.09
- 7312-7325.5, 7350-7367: 1.09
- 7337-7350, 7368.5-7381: 1.17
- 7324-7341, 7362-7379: 1.08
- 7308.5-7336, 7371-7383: 1.13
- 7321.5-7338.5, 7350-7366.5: 1.07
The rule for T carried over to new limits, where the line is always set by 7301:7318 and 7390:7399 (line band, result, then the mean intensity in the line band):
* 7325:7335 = -0.4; 178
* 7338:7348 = 0.5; 163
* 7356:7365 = -0.6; 184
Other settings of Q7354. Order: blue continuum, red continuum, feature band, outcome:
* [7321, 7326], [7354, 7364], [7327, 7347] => 0.01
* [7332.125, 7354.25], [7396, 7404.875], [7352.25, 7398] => -0.07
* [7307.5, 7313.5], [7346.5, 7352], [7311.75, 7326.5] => 0.06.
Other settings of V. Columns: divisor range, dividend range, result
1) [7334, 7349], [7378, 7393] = 1.13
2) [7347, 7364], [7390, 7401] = 0.96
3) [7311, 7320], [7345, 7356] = 1.01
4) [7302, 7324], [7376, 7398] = 1.09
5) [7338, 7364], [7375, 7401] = 1.04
